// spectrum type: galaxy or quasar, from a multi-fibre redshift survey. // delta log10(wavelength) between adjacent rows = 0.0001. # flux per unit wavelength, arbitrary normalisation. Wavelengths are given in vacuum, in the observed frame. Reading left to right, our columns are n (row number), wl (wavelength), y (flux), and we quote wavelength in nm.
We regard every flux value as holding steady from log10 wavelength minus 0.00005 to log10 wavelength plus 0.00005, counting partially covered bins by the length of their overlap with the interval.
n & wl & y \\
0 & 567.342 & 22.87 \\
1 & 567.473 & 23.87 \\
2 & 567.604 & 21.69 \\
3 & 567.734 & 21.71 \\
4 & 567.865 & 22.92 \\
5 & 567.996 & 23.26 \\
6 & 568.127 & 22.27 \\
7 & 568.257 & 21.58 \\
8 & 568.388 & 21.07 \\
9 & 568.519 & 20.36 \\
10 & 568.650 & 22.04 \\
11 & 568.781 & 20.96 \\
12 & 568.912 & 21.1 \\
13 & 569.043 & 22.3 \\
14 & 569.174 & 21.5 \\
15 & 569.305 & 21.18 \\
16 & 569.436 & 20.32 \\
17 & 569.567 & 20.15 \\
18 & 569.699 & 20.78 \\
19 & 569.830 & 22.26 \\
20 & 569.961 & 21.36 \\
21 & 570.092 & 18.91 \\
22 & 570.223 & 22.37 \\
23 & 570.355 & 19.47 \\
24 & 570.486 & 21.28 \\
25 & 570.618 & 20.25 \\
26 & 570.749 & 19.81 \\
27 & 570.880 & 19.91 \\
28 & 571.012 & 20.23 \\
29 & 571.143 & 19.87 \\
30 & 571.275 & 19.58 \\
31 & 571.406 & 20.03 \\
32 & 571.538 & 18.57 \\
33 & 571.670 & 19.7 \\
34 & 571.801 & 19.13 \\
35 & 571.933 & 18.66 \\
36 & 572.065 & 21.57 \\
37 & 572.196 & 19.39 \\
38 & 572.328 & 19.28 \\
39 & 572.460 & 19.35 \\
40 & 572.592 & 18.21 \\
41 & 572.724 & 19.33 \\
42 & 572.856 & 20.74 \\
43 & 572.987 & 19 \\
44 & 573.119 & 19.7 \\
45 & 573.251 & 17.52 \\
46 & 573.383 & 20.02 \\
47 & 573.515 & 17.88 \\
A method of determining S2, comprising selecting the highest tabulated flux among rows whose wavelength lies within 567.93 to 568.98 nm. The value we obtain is 23.26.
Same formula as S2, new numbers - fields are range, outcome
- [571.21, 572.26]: 21.57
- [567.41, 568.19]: 23.87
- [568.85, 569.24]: 22.3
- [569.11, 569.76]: 21.5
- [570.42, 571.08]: 21.28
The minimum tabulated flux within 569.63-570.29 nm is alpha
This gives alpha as 18.91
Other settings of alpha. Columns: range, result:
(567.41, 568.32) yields 21.58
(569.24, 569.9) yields 20.15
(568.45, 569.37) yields 20.36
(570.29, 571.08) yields 19.47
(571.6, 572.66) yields 18.21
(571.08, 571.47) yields 19.58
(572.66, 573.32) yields 17.52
